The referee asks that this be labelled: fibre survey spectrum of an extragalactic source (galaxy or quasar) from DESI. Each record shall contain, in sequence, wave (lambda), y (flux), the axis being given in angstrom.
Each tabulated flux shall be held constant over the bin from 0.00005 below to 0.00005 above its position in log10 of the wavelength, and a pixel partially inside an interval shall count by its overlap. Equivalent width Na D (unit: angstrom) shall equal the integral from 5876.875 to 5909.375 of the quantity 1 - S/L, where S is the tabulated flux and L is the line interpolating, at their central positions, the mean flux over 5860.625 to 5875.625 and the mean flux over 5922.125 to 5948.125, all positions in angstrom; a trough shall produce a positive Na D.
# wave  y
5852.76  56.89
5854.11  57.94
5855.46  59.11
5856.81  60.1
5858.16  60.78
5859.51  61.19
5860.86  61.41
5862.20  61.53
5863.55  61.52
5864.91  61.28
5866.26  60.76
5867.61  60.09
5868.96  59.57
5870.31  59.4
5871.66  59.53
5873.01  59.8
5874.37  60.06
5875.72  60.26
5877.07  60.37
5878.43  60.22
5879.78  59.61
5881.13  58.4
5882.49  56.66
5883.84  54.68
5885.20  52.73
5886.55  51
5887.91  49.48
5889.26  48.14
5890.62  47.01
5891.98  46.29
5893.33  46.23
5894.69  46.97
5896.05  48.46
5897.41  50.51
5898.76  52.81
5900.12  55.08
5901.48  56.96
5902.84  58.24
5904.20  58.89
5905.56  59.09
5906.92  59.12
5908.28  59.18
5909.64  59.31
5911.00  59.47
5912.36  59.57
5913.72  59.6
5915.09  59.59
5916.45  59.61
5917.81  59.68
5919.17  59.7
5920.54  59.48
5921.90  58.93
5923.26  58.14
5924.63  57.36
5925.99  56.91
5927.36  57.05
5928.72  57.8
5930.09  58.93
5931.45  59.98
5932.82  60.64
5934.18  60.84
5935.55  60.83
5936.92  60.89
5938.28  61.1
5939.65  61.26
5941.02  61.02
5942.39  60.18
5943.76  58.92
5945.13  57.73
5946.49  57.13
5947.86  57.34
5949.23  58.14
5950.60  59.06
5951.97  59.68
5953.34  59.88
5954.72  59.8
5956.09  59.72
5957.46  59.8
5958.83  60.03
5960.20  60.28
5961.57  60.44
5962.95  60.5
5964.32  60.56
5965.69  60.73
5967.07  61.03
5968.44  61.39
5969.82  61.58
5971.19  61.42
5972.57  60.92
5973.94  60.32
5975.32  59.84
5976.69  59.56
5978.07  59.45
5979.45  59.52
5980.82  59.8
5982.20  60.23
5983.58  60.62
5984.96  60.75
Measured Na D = 3.2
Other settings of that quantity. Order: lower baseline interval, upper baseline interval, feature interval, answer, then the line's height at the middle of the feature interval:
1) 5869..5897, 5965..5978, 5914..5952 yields -0.8 angstrom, 57.9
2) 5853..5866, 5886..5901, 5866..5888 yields -1.3 angstrom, 54.7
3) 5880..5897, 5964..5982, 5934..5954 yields -0.9 angstrom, 57.1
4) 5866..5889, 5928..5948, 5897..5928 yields 0.4 angstrom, 58.8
